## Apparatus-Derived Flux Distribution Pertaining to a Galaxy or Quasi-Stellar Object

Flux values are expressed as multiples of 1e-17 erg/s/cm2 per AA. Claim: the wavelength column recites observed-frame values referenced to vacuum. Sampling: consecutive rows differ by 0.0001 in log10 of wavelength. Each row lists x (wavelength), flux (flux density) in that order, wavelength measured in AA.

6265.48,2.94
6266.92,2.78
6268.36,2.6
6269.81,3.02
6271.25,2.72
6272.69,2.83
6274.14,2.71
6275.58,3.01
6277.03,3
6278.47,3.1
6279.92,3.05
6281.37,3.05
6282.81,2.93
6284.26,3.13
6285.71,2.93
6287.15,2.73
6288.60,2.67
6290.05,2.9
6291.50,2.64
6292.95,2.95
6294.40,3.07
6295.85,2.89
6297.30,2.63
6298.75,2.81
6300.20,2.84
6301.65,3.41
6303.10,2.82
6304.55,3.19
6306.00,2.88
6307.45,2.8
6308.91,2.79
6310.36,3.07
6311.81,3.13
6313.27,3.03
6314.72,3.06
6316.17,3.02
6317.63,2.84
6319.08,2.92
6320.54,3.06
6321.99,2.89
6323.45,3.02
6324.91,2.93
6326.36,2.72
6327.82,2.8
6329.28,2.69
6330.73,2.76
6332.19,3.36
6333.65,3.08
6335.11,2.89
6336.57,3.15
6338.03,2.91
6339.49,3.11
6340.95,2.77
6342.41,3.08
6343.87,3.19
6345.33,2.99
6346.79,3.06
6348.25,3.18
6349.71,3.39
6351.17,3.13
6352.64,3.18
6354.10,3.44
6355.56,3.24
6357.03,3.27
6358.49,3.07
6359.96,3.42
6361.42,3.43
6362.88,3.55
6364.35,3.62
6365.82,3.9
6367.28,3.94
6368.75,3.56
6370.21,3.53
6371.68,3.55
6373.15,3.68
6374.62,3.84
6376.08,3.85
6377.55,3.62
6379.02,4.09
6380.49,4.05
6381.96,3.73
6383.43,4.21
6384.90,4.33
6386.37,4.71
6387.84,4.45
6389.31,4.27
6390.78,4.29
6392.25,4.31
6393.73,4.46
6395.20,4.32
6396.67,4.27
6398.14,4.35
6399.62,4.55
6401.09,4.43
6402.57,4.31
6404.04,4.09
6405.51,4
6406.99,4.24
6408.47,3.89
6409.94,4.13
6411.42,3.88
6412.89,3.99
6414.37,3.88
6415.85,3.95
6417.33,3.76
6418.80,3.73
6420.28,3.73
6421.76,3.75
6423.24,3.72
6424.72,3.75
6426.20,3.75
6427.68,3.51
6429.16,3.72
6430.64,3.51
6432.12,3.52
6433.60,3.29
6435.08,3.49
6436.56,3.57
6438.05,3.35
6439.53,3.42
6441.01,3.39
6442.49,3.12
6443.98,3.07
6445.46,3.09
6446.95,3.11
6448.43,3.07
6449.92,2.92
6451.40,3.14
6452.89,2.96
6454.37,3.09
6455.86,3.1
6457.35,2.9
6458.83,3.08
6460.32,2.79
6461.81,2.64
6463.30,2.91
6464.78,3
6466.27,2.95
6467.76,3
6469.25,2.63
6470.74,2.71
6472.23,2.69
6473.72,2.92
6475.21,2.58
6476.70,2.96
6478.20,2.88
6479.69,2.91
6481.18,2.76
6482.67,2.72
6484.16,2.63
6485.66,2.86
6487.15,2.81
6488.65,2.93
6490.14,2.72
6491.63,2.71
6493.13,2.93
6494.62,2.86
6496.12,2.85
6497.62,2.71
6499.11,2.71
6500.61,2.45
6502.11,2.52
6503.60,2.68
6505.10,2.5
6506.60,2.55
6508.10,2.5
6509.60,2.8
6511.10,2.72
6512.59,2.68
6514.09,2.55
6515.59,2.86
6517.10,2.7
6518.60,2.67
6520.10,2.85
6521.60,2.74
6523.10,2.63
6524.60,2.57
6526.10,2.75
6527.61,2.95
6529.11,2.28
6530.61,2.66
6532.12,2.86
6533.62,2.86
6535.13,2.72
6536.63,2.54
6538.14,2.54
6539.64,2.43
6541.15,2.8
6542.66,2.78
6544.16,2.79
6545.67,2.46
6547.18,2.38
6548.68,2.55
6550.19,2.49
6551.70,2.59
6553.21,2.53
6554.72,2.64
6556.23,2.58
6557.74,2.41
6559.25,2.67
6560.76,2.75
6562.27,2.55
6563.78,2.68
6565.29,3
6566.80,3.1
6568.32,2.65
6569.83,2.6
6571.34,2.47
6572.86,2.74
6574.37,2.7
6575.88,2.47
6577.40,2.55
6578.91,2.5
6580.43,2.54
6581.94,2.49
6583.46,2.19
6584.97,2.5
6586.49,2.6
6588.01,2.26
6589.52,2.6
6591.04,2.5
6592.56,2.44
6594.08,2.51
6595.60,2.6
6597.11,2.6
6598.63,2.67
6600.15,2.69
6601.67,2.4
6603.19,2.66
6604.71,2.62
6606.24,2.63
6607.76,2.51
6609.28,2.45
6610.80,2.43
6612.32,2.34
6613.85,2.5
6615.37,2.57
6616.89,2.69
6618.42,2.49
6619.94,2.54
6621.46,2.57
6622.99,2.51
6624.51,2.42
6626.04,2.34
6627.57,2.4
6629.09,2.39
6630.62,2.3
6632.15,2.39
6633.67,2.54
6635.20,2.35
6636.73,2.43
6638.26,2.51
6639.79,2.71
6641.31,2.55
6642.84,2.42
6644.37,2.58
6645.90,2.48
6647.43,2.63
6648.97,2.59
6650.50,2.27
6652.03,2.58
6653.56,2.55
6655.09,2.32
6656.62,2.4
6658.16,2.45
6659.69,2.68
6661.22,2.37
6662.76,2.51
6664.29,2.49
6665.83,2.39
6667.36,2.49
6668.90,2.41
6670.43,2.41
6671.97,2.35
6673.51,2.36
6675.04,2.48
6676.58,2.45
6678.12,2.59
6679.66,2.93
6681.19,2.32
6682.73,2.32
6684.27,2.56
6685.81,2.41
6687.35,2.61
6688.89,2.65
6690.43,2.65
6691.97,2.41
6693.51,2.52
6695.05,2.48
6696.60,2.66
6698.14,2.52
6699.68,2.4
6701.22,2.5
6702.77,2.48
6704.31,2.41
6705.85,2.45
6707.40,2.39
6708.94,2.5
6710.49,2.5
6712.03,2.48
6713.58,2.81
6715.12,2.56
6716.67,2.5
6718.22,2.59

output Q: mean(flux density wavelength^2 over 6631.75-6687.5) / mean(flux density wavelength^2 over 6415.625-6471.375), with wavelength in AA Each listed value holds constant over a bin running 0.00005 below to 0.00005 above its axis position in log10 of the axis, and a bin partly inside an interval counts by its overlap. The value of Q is 0.81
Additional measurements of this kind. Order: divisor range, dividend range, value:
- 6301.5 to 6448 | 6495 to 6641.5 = 0.78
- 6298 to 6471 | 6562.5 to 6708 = 0.79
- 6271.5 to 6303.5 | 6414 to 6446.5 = 1.27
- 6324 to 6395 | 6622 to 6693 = 0.77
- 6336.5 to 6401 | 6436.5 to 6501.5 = 0.81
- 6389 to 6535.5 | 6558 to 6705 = 0.83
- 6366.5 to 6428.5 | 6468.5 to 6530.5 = 0.70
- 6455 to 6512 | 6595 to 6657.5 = 0.94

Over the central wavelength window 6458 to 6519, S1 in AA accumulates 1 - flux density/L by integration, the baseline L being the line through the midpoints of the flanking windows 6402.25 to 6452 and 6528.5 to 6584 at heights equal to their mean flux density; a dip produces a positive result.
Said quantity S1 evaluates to 7.3 AA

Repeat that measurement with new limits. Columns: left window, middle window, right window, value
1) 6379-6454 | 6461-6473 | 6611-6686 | 2.4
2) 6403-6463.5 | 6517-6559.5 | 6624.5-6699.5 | 5.4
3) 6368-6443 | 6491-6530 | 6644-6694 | 7.7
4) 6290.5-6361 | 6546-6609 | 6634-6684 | 0.9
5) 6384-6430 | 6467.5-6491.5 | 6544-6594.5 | 4.3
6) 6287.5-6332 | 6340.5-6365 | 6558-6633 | -3.3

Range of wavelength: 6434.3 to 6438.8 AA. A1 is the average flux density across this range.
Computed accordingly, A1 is 3.47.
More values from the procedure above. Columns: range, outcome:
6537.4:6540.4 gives 2.49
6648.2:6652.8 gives 2.48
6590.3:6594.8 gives 2.48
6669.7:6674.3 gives 2.37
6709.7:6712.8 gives 2.49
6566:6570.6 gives 2.78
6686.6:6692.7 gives 2.58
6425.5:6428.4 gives 3.63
